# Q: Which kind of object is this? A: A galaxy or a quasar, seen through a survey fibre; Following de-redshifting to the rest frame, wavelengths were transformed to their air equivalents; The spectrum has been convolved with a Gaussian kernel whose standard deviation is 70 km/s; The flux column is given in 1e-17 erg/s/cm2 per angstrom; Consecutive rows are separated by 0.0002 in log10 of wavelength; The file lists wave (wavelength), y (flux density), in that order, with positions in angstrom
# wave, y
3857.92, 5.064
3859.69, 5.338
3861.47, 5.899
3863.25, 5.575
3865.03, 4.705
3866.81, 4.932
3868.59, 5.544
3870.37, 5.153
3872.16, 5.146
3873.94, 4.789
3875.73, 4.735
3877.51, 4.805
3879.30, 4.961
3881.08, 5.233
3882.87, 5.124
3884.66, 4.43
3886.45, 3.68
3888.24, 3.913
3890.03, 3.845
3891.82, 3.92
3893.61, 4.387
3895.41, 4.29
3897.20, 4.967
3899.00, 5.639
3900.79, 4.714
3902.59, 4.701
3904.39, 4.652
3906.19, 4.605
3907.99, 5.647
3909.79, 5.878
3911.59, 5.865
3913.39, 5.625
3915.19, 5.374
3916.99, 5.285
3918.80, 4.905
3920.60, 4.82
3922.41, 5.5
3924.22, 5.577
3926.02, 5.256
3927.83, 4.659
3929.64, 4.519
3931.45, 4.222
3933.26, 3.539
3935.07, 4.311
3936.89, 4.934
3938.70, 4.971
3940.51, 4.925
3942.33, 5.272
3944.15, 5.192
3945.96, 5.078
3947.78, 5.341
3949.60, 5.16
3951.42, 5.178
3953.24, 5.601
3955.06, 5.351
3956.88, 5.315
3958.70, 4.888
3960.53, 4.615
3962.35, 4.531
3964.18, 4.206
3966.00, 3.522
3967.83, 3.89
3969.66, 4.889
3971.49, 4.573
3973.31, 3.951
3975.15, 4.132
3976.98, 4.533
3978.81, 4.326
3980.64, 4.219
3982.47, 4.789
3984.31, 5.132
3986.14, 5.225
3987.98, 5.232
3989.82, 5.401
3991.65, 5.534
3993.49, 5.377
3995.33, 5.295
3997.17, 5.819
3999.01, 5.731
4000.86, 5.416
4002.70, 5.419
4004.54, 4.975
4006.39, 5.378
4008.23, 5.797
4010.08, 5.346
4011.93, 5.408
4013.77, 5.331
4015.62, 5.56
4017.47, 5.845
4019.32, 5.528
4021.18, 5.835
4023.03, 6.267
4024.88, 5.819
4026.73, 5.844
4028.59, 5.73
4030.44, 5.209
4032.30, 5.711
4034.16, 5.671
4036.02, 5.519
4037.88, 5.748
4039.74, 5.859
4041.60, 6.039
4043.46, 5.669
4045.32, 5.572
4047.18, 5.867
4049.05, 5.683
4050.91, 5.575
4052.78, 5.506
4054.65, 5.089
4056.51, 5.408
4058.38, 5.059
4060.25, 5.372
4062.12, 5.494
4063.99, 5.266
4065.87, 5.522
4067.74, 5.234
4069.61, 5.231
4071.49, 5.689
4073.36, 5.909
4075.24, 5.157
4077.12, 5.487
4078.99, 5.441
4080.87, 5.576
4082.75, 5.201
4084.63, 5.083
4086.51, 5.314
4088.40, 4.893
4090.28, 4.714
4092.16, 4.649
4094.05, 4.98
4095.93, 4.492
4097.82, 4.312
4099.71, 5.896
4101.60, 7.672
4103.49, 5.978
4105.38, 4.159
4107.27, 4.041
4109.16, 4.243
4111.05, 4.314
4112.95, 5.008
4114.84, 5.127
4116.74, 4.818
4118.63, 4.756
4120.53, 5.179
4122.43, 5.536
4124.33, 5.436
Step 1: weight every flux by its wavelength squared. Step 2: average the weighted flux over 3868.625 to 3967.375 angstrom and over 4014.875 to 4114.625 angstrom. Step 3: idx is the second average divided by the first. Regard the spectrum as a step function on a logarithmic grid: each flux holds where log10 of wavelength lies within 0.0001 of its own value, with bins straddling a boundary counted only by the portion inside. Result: 1.19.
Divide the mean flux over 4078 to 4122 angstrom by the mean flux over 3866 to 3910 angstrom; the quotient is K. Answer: 1.06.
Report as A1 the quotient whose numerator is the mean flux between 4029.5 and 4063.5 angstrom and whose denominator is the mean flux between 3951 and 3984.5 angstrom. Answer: 1.21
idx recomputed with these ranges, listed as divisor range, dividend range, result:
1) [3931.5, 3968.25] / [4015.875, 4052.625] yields 1.25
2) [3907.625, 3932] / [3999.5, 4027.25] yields 1.12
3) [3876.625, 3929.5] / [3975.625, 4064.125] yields 1.18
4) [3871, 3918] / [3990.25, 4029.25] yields 1.22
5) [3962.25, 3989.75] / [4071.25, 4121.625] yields 1.20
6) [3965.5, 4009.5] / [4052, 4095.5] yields 1.11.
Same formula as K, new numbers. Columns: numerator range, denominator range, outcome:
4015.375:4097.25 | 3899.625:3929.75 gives 1.05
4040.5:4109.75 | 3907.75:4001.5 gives 1.07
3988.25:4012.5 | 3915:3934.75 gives 1.12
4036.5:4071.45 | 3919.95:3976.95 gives 1.16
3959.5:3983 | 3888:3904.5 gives 0.96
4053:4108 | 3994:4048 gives 0.93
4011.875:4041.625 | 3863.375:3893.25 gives 1.21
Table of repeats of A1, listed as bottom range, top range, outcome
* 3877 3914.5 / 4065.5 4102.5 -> 1.11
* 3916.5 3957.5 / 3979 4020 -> 1.07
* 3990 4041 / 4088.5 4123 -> 0.89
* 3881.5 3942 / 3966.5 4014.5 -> 1.04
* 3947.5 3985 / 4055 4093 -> 1.13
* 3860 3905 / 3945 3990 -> 0.99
